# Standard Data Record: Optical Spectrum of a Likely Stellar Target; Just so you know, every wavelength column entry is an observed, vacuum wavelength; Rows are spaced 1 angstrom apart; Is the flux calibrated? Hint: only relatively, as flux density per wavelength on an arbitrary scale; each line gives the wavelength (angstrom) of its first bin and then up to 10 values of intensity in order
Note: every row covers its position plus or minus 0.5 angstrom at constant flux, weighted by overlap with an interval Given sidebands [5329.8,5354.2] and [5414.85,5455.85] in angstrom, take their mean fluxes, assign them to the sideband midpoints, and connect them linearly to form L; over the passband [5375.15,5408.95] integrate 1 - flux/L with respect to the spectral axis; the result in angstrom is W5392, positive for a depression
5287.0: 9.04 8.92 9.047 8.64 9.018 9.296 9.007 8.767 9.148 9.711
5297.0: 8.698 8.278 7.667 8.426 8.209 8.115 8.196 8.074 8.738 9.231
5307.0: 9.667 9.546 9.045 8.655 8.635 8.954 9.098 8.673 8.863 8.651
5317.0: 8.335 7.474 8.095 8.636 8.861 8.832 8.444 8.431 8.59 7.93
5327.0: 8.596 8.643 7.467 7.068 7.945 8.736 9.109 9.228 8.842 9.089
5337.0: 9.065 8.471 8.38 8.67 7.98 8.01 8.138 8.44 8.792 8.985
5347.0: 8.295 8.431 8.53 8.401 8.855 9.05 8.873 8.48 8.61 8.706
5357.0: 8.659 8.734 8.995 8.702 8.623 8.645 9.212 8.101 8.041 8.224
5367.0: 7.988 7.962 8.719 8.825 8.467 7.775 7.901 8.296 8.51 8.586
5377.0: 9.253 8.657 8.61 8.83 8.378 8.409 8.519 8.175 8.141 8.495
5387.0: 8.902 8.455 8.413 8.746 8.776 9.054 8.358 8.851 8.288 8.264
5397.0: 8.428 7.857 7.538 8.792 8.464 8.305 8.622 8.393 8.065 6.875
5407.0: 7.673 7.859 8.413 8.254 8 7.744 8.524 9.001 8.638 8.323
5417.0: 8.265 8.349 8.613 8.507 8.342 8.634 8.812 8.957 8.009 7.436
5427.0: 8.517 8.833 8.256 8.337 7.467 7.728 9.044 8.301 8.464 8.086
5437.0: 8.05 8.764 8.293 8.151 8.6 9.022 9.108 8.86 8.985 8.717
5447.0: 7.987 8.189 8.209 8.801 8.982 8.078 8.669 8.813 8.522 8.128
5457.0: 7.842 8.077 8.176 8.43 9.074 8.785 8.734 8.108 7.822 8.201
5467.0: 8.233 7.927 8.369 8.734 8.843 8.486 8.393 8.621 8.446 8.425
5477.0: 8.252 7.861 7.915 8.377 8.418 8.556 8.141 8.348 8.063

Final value 0.45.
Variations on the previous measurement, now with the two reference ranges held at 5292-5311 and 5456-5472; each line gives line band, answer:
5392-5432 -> 0.9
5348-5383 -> 0.2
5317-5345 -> 0.8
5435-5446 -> -0.2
